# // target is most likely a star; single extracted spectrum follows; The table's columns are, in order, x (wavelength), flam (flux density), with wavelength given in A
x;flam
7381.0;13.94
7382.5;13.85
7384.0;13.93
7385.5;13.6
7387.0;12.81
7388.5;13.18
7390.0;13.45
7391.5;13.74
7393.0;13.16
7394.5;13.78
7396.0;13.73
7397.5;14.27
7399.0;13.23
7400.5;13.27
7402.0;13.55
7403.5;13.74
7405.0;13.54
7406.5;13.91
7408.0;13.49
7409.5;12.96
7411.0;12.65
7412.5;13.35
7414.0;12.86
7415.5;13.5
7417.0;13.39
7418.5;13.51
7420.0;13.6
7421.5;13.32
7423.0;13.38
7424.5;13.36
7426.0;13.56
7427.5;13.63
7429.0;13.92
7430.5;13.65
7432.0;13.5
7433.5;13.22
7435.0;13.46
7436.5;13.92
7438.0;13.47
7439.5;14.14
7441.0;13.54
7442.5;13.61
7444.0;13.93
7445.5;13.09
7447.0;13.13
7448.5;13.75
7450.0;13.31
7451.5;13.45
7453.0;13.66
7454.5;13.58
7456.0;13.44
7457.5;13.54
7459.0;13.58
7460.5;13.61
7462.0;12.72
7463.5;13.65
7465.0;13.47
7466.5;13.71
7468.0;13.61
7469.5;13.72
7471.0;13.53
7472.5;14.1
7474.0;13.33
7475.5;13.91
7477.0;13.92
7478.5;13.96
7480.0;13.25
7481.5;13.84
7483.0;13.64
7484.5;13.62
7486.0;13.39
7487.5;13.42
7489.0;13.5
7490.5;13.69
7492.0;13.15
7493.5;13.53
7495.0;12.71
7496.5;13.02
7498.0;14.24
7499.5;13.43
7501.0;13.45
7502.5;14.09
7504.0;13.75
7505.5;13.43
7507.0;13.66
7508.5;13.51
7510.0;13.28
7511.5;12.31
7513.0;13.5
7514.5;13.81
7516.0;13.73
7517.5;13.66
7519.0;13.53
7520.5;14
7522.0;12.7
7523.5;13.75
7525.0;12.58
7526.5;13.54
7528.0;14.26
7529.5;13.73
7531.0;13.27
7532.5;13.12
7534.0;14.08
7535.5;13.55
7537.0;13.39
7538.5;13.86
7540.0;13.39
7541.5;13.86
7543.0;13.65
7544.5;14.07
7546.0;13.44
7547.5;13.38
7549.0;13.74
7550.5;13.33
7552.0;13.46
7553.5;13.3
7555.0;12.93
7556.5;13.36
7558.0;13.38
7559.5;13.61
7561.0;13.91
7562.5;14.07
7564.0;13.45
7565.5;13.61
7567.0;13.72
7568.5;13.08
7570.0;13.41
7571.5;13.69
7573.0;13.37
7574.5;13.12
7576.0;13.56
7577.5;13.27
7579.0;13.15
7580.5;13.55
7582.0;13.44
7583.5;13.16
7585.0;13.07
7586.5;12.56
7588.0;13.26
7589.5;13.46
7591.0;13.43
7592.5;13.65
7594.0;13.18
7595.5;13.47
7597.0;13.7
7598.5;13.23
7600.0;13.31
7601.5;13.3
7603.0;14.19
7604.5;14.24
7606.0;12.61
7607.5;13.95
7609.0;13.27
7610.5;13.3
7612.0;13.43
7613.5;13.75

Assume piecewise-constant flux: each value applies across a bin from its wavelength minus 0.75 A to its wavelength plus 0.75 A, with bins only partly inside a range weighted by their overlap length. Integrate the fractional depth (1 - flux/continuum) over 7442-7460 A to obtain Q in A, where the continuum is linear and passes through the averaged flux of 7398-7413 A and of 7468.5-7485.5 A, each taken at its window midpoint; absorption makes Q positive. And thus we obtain 0.11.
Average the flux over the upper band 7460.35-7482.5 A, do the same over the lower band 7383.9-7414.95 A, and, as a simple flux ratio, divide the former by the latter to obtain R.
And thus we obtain 1.01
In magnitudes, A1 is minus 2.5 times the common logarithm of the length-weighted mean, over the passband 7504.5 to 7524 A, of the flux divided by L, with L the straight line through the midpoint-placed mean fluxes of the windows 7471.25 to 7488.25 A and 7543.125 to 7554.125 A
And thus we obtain 0.012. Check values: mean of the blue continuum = 13.7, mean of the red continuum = 13.5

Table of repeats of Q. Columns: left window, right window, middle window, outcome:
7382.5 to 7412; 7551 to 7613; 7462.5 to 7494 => -0.4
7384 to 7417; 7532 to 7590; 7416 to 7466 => -0.3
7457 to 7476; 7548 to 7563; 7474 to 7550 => -0.1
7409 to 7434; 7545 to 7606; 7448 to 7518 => -0.7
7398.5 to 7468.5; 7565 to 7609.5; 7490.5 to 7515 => 0.0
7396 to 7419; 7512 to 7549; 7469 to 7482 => -0.2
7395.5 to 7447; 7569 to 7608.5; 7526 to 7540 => -0.2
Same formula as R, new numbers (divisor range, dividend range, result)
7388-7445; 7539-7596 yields 0.99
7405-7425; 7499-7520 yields 1.01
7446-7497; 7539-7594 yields 0.99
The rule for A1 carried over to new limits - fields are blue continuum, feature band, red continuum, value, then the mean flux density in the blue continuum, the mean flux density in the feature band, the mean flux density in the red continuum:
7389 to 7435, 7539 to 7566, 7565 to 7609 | -0.011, 13.5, 13.6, 13.4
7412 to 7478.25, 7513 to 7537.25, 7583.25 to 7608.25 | -0.006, 13.5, 13.5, 13.4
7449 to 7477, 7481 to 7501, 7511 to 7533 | 0.003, 13.6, 13.5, 13.4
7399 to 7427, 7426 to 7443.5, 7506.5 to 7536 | -0.019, 13.4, 13.6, 13.5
